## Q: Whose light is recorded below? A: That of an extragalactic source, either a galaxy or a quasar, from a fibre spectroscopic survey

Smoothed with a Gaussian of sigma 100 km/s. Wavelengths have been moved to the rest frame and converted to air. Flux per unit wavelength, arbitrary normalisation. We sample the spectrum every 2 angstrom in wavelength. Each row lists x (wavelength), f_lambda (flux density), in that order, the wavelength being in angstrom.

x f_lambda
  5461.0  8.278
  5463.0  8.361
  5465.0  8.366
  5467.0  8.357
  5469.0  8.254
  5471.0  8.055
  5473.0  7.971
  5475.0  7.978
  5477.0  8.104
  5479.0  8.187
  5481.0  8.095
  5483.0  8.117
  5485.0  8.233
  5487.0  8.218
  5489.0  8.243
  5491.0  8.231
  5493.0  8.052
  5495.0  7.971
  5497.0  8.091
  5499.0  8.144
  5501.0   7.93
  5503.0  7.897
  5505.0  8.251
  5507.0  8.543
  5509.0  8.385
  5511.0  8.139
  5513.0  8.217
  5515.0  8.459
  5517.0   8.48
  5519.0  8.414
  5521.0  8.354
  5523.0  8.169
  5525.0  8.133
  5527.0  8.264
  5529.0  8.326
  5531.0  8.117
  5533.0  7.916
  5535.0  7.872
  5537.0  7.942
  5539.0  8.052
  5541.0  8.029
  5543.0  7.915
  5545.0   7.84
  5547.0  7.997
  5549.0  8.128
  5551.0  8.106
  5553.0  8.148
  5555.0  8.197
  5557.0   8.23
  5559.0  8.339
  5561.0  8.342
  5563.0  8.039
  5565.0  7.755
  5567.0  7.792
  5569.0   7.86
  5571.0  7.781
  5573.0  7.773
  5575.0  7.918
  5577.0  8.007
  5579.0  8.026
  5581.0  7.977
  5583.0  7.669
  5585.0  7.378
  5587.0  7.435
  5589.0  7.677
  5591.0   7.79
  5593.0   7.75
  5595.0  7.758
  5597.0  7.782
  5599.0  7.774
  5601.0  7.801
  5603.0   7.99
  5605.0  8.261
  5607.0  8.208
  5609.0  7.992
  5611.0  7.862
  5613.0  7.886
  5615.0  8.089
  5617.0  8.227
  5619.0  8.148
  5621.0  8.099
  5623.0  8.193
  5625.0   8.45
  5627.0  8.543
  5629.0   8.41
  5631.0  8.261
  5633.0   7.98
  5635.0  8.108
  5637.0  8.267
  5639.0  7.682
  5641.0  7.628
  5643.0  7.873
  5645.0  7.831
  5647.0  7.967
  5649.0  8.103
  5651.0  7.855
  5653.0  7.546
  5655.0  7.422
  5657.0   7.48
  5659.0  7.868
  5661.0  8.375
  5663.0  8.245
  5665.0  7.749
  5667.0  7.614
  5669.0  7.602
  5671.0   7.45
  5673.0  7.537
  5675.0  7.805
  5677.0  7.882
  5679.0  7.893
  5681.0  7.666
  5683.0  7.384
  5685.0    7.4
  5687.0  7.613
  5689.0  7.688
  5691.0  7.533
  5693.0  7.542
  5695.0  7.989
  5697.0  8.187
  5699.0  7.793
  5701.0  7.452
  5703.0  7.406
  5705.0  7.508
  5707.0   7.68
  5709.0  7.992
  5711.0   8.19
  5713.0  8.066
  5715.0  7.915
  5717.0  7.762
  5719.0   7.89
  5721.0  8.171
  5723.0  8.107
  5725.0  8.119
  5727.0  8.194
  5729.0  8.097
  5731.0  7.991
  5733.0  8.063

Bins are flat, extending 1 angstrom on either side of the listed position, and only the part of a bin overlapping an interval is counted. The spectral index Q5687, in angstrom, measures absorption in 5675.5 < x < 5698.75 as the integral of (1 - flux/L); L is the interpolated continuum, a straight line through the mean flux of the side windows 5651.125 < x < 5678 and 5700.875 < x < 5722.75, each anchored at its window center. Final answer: 0.2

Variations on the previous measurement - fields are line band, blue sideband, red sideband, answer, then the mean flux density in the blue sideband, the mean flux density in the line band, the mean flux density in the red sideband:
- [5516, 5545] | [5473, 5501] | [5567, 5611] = -0.49 angstrom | 8.12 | 8.13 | 7.84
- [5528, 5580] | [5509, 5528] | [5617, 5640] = 1.56 angstrom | 8.3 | 8.02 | 8.2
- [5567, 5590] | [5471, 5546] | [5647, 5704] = 0.55 angstrom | 8.14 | 7.77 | 7.72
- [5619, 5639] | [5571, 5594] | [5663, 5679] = -1.25 angstrom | 7.76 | 8.22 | 7.71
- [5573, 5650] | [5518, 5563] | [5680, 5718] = -0.20 angstrom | 8.13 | 7.97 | 7.72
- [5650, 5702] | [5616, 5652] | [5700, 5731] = 1.83 angstrom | 8.09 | 7.71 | 7.91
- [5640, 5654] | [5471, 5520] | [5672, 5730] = 0.14 angstrom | 8.18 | 7.83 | 7.81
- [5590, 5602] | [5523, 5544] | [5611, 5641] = 0.50 angstrom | 8.06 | 7.78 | 8.14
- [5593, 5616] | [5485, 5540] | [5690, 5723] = 0.21 angstrom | 8.18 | 7.94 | 7.83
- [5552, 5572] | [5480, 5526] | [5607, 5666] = 0.18 angstrom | 8.21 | 8.05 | 8.01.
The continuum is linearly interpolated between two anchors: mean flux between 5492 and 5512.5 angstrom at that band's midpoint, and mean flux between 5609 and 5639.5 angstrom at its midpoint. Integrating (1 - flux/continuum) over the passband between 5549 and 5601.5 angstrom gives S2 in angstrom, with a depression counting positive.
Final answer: 1.6 angstrom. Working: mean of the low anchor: 8.14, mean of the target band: 7.89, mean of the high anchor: 8.15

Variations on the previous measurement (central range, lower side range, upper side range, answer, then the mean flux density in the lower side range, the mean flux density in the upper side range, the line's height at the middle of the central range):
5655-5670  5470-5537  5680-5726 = 0.1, 8.16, 7.78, 7.86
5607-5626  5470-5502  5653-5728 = -0.5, 8.1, 7.79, 7.9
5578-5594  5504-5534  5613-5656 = 0.8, 8.28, 8.03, 8.13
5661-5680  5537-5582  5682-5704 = -0.2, 8.01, 7.64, 7.7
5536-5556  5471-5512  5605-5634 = 0.3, 8.14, 8.17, 8.15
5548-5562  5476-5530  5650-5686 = -0.3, 8.21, 7.71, 8.05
